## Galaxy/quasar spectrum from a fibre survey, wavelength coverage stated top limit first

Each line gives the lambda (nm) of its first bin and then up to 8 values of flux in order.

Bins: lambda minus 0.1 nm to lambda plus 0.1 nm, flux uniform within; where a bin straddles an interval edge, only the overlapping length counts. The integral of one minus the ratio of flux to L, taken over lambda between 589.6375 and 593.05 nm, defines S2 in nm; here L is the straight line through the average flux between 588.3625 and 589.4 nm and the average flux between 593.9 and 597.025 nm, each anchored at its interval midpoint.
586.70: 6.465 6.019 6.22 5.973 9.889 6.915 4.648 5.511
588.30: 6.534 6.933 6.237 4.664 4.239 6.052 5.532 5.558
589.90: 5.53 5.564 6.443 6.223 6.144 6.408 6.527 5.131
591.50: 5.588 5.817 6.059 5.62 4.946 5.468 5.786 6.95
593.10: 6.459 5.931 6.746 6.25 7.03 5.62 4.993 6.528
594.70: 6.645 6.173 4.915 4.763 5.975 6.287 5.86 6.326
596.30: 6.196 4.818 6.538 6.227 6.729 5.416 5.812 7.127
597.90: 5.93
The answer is -0.08 nm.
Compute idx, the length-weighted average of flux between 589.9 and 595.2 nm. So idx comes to 5.99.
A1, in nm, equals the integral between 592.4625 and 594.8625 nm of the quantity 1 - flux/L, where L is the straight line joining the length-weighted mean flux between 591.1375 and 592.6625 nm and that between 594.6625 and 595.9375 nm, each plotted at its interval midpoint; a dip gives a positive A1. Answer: -0.23 nm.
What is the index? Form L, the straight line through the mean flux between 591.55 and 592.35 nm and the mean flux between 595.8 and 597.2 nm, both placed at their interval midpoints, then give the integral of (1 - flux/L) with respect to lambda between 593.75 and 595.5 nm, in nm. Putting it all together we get 0.017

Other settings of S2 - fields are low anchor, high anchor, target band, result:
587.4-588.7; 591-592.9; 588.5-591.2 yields 0.18 nm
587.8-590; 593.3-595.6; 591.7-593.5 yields -0.03 nm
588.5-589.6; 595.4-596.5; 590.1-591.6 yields -0.11 nm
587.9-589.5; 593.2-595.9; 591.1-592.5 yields 0.06 nm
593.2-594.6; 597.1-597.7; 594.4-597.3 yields 0.06 nm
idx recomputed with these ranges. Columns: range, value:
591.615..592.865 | 5.68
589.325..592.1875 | 5.87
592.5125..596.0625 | 6.04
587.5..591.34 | 5.95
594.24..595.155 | 5.93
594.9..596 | 5.62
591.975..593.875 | 6.06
